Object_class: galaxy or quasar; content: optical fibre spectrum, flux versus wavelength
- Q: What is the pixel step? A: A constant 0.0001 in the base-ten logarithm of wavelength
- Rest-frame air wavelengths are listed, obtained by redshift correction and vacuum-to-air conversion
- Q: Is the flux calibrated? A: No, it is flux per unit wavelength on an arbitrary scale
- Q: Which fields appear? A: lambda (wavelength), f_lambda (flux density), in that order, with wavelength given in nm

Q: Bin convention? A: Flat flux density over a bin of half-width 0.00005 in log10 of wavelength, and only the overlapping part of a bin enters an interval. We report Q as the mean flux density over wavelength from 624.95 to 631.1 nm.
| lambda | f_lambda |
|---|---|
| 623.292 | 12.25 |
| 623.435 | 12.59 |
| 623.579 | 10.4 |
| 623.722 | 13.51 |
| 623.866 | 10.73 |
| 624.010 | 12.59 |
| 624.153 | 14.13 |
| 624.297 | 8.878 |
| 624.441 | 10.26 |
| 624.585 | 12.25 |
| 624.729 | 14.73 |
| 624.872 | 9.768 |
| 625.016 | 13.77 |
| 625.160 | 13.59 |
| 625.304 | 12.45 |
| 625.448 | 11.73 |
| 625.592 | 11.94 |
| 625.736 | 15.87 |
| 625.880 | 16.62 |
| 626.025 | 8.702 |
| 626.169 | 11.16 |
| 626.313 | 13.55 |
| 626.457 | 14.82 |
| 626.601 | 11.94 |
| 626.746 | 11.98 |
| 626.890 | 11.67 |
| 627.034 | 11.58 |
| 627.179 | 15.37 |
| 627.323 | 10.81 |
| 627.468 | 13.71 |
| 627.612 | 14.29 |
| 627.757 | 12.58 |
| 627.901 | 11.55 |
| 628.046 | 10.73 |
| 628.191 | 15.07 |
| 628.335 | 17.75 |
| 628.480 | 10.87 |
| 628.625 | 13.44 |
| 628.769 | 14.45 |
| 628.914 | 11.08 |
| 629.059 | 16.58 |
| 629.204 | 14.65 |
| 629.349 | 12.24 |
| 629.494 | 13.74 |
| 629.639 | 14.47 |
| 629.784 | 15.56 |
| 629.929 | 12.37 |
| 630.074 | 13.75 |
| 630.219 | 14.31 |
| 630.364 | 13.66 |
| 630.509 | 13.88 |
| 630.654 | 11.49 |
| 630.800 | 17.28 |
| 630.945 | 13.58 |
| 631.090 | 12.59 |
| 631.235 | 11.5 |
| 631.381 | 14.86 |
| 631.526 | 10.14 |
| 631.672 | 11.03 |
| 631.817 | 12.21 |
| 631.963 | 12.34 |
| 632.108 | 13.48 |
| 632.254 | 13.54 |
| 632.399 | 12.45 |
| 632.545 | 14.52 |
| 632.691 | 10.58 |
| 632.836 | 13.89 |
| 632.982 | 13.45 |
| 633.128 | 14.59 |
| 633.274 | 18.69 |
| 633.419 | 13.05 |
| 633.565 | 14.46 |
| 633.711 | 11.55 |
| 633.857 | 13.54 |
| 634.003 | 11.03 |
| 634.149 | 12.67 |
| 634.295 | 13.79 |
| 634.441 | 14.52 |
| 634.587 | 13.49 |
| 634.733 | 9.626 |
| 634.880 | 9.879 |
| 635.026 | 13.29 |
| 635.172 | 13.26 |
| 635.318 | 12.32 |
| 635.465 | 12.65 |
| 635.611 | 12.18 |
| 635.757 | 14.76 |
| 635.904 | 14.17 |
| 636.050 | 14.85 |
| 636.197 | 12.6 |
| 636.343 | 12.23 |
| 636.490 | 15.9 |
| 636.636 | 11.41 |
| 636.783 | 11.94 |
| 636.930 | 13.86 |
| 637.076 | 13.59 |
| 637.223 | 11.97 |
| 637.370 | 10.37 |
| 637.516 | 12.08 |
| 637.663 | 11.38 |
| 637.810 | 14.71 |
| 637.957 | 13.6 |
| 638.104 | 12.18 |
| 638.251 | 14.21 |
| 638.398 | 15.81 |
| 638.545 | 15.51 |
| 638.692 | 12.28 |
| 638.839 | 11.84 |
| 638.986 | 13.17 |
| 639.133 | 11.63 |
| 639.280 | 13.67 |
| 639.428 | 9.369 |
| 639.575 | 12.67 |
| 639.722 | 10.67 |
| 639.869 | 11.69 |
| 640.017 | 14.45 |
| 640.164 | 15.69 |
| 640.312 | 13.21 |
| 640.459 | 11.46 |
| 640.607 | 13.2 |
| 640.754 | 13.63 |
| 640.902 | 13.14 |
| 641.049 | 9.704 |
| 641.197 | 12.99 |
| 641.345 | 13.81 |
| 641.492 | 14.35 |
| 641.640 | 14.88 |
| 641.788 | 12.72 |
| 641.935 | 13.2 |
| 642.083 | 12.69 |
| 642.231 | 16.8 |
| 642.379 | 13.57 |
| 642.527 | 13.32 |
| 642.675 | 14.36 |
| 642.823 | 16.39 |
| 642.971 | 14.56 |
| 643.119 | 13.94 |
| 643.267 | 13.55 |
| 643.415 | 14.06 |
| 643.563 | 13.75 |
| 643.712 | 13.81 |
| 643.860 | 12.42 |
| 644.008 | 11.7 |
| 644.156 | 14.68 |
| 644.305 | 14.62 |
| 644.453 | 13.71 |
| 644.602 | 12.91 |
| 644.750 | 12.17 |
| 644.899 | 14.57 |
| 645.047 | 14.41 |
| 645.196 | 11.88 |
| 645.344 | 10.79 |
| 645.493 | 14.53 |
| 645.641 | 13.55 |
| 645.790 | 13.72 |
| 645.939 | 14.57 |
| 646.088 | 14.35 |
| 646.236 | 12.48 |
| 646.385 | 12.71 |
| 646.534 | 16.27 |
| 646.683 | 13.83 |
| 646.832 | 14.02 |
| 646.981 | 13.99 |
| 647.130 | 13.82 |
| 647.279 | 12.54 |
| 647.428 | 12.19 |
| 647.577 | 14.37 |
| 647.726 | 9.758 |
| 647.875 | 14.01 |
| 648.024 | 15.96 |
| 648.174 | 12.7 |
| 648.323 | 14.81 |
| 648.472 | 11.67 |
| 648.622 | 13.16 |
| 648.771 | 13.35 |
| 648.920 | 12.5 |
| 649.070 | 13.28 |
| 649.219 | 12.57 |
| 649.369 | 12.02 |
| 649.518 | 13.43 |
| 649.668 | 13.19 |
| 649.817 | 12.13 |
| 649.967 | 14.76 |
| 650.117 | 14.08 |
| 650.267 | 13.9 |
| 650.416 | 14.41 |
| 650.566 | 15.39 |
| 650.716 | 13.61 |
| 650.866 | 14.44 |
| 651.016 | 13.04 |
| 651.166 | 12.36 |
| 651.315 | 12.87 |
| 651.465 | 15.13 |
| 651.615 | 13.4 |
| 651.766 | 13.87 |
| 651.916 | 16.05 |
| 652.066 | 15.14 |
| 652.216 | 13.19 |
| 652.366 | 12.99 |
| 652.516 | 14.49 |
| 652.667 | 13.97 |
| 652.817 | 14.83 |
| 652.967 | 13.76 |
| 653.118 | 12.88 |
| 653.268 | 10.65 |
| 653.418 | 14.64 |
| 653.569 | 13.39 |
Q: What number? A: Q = 13.3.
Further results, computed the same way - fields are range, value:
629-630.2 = 14.1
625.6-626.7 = 13.1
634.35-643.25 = 13.1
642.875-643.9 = 13.8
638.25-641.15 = 12.8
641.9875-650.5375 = 13.6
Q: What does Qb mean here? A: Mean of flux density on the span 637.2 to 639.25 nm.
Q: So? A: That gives 13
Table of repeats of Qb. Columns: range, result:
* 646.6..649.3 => 13.3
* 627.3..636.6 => 13.3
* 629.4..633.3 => 13.4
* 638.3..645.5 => 13.3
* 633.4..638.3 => 12.8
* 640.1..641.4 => 12.9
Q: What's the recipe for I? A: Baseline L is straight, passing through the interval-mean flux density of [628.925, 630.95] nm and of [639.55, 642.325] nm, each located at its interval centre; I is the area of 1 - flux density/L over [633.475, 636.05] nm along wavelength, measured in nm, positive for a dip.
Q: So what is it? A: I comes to 0.158 nm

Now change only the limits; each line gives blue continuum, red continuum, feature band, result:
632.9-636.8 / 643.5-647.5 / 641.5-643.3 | -0.106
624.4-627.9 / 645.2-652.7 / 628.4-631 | -0.184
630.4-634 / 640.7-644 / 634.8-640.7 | 0.256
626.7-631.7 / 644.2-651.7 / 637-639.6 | 0.118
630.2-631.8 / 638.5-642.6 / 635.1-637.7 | 0.031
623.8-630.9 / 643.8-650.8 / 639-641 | 0.101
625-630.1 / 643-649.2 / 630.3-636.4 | 0.093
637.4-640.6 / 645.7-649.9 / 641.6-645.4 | -0.162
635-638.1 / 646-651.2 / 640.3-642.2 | 0.014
